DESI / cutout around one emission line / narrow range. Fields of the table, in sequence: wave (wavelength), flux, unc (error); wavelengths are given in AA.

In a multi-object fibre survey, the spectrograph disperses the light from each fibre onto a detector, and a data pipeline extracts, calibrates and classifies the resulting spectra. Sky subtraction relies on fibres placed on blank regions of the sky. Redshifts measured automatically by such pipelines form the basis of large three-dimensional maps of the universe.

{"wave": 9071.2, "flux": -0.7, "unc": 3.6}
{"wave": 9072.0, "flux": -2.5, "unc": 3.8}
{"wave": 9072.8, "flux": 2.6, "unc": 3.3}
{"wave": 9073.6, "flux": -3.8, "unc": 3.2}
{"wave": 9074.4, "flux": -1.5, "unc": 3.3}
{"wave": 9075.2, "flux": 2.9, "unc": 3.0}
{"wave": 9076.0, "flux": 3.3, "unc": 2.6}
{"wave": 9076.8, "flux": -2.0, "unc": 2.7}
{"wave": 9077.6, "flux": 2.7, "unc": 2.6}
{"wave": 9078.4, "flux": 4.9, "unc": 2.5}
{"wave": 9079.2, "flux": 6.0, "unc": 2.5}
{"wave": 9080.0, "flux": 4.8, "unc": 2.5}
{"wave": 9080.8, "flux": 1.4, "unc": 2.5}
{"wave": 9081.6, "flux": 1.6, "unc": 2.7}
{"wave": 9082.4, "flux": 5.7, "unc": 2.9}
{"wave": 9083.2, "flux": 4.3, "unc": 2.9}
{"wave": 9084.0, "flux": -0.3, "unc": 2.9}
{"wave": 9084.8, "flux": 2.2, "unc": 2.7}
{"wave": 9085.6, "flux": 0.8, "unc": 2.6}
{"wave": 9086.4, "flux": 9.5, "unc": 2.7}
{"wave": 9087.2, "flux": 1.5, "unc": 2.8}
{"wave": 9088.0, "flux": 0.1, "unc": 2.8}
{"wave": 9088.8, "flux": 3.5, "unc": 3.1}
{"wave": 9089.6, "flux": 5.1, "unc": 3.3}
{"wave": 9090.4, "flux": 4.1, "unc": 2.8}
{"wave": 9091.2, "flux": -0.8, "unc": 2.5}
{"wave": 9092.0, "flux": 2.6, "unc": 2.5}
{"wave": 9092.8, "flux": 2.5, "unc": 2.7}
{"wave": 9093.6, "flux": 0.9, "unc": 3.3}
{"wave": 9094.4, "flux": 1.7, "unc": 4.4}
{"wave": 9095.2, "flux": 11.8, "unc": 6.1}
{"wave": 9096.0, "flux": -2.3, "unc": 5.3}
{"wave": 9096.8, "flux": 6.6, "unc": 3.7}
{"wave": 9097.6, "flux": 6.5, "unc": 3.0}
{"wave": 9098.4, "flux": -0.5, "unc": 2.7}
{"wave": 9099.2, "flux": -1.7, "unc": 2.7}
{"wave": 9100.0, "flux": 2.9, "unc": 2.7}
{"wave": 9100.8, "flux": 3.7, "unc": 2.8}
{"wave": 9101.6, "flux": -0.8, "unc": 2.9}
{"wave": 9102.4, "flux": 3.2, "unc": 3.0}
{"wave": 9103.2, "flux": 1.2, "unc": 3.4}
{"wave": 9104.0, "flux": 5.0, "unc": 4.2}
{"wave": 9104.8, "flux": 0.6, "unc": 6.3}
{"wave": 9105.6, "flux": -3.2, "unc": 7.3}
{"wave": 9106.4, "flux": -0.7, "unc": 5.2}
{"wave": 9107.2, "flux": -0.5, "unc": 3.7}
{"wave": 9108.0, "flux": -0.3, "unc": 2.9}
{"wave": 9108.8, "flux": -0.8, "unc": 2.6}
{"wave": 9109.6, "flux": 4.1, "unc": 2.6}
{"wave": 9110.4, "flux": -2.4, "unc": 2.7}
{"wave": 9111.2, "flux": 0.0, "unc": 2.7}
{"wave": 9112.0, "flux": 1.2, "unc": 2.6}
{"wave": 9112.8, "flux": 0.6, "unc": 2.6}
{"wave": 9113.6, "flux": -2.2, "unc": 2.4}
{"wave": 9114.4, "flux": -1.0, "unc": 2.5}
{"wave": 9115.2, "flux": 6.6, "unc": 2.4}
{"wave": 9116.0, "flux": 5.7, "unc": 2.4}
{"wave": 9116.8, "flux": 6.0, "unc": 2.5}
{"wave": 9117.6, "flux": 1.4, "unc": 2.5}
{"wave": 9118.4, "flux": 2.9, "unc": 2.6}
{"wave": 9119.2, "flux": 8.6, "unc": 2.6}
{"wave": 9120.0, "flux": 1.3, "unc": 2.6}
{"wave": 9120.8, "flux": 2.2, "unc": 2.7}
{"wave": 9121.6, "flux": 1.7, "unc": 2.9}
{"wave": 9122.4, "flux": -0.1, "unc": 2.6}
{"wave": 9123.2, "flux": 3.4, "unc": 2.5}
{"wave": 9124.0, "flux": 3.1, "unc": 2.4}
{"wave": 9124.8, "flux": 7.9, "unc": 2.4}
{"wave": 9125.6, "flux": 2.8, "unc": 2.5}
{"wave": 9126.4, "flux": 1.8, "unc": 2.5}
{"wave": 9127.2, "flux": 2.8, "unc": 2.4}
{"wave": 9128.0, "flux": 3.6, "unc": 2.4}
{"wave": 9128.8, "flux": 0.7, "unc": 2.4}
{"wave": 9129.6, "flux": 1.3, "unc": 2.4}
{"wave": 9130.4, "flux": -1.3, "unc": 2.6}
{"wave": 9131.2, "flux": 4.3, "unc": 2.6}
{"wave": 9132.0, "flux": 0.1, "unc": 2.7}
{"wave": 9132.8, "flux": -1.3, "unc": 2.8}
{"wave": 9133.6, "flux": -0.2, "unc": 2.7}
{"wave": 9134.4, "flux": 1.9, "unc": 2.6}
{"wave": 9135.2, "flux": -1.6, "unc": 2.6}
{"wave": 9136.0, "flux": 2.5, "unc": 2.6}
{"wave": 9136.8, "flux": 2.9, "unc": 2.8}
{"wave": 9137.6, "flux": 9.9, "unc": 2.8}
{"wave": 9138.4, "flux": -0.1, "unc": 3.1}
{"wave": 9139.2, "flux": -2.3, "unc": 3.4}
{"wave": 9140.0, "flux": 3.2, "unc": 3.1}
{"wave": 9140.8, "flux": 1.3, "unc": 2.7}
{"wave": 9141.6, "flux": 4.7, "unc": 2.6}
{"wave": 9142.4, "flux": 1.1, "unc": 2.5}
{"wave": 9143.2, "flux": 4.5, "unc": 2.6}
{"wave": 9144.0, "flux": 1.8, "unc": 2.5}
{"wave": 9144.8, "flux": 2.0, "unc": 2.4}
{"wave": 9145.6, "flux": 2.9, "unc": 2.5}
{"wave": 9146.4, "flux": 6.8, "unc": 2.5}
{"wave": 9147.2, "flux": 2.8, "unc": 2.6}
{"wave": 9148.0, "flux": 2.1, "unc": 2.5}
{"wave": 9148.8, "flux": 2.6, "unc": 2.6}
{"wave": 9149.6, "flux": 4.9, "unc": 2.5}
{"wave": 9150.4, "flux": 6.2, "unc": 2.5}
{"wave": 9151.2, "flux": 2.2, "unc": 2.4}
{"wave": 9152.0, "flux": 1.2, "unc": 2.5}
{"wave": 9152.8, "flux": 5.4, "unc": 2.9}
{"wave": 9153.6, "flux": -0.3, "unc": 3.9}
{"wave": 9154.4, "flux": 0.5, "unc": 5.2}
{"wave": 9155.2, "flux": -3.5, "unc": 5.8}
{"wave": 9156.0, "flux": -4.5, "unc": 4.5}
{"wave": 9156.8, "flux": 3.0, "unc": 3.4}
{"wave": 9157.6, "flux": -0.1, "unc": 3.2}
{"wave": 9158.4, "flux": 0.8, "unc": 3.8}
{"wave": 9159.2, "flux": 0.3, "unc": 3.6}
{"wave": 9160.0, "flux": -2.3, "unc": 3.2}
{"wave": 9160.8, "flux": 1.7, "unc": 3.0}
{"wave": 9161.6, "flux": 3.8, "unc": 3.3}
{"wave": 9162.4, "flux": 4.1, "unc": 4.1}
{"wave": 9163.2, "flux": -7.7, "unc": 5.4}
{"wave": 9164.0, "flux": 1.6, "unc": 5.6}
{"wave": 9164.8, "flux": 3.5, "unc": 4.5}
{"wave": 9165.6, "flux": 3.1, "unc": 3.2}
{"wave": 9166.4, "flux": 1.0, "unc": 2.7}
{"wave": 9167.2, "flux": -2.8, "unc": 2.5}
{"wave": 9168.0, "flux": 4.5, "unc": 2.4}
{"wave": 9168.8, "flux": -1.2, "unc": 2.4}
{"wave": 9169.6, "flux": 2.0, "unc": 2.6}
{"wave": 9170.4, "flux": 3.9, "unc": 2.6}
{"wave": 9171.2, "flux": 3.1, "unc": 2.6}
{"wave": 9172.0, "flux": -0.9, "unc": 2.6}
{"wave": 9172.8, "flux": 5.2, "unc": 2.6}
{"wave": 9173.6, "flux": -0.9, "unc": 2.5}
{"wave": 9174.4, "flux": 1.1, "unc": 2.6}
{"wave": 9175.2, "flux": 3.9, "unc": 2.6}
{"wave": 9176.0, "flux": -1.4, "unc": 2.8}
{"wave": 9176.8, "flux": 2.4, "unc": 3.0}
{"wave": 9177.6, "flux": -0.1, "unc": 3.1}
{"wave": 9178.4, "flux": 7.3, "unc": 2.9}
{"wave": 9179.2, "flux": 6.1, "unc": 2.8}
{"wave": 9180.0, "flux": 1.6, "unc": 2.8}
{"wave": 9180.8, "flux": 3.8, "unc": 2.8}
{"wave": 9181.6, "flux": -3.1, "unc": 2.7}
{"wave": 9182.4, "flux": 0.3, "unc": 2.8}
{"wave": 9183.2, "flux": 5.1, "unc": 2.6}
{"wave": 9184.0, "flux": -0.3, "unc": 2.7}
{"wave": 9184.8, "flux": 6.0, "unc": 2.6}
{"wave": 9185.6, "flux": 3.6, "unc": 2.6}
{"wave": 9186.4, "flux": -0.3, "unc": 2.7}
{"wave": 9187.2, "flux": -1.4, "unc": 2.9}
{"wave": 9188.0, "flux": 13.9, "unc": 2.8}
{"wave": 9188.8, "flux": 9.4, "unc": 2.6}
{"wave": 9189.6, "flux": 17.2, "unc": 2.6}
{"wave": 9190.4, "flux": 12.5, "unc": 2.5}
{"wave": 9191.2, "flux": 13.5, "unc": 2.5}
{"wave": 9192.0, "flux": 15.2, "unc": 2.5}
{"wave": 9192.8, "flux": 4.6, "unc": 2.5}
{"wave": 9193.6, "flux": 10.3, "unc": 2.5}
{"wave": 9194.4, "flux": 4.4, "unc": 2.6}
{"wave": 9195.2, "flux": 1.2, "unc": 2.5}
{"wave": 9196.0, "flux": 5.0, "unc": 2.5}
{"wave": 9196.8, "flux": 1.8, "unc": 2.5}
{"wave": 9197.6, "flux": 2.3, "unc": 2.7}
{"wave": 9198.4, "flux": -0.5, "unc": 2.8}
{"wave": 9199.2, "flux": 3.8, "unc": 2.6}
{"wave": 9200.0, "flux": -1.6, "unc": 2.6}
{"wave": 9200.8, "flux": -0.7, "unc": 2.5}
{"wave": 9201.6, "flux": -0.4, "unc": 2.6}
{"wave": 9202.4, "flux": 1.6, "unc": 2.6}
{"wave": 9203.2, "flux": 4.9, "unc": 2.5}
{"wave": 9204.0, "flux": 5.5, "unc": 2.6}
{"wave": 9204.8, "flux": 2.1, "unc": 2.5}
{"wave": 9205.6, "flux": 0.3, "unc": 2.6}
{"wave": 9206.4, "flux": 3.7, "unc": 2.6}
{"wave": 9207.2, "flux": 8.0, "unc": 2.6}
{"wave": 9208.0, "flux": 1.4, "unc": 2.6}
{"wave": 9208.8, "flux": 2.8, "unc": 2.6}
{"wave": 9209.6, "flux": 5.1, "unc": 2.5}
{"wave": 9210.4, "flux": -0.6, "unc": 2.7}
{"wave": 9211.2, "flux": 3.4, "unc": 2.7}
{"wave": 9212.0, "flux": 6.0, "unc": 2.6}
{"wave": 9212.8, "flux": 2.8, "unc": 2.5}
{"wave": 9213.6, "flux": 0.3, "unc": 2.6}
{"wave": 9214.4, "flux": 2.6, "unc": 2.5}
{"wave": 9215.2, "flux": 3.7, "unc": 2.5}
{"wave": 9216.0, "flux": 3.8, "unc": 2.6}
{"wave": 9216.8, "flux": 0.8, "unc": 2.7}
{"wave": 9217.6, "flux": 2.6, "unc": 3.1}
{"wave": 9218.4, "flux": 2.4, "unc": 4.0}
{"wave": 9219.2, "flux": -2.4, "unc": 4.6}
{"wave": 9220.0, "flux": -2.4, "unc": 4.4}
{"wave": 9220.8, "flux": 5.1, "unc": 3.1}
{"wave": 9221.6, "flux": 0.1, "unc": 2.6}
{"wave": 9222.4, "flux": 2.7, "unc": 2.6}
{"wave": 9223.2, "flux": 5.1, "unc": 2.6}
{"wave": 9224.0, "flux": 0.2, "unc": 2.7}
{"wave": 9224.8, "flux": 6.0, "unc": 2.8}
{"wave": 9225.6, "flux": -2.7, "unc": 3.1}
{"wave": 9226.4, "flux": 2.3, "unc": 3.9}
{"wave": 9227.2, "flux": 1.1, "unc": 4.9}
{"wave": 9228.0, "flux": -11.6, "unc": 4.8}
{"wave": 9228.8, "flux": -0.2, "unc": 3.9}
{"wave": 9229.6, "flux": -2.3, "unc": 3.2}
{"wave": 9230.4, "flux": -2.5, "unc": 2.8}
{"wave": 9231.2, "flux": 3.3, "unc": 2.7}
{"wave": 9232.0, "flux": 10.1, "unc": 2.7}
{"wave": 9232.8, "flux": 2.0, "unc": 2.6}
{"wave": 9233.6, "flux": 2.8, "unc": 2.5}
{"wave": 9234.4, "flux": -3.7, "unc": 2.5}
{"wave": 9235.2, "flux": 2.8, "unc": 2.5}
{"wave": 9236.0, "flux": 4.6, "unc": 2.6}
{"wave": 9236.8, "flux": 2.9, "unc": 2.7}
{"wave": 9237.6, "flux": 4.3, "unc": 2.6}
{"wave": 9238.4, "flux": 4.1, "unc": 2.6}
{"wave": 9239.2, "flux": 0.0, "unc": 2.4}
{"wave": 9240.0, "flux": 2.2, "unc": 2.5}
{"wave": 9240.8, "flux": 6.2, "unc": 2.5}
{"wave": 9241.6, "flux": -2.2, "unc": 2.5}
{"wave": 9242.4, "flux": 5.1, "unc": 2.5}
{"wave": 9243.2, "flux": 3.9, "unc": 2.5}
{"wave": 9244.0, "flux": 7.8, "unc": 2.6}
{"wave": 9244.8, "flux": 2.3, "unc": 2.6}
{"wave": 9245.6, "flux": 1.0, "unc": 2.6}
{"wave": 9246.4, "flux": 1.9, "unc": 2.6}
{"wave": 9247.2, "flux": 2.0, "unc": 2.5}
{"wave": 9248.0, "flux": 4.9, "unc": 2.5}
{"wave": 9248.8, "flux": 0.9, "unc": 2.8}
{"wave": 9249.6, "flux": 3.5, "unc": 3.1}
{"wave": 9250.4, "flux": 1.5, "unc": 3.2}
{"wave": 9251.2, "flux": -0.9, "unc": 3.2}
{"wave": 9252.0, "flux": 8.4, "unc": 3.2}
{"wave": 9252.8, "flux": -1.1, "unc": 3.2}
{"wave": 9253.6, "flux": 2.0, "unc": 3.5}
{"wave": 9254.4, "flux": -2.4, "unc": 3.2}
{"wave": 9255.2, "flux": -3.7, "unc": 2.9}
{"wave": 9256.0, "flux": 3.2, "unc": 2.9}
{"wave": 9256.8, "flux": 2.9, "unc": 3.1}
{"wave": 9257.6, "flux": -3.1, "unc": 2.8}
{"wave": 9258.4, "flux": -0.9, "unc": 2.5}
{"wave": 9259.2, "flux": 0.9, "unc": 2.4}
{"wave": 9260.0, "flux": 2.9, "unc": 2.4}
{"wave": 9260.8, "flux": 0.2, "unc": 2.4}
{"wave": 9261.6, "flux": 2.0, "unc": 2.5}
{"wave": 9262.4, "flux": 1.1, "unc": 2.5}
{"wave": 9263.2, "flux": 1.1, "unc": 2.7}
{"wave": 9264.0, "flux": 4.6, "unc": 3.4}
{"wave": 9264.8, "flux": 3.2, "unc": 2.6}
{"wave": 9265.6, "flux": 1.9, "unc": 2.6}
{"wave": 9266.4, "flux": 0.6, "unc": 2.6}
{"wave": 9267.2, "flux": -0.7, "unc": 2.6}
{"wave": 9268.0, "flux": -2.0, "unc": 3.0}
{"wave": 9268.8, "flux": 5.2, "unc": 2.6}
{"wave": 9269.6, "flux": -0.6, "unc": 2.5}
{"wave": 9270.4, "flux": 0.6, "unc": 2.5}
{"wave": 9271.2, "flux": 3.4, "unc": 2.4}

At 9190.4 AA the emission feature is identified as H-beta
